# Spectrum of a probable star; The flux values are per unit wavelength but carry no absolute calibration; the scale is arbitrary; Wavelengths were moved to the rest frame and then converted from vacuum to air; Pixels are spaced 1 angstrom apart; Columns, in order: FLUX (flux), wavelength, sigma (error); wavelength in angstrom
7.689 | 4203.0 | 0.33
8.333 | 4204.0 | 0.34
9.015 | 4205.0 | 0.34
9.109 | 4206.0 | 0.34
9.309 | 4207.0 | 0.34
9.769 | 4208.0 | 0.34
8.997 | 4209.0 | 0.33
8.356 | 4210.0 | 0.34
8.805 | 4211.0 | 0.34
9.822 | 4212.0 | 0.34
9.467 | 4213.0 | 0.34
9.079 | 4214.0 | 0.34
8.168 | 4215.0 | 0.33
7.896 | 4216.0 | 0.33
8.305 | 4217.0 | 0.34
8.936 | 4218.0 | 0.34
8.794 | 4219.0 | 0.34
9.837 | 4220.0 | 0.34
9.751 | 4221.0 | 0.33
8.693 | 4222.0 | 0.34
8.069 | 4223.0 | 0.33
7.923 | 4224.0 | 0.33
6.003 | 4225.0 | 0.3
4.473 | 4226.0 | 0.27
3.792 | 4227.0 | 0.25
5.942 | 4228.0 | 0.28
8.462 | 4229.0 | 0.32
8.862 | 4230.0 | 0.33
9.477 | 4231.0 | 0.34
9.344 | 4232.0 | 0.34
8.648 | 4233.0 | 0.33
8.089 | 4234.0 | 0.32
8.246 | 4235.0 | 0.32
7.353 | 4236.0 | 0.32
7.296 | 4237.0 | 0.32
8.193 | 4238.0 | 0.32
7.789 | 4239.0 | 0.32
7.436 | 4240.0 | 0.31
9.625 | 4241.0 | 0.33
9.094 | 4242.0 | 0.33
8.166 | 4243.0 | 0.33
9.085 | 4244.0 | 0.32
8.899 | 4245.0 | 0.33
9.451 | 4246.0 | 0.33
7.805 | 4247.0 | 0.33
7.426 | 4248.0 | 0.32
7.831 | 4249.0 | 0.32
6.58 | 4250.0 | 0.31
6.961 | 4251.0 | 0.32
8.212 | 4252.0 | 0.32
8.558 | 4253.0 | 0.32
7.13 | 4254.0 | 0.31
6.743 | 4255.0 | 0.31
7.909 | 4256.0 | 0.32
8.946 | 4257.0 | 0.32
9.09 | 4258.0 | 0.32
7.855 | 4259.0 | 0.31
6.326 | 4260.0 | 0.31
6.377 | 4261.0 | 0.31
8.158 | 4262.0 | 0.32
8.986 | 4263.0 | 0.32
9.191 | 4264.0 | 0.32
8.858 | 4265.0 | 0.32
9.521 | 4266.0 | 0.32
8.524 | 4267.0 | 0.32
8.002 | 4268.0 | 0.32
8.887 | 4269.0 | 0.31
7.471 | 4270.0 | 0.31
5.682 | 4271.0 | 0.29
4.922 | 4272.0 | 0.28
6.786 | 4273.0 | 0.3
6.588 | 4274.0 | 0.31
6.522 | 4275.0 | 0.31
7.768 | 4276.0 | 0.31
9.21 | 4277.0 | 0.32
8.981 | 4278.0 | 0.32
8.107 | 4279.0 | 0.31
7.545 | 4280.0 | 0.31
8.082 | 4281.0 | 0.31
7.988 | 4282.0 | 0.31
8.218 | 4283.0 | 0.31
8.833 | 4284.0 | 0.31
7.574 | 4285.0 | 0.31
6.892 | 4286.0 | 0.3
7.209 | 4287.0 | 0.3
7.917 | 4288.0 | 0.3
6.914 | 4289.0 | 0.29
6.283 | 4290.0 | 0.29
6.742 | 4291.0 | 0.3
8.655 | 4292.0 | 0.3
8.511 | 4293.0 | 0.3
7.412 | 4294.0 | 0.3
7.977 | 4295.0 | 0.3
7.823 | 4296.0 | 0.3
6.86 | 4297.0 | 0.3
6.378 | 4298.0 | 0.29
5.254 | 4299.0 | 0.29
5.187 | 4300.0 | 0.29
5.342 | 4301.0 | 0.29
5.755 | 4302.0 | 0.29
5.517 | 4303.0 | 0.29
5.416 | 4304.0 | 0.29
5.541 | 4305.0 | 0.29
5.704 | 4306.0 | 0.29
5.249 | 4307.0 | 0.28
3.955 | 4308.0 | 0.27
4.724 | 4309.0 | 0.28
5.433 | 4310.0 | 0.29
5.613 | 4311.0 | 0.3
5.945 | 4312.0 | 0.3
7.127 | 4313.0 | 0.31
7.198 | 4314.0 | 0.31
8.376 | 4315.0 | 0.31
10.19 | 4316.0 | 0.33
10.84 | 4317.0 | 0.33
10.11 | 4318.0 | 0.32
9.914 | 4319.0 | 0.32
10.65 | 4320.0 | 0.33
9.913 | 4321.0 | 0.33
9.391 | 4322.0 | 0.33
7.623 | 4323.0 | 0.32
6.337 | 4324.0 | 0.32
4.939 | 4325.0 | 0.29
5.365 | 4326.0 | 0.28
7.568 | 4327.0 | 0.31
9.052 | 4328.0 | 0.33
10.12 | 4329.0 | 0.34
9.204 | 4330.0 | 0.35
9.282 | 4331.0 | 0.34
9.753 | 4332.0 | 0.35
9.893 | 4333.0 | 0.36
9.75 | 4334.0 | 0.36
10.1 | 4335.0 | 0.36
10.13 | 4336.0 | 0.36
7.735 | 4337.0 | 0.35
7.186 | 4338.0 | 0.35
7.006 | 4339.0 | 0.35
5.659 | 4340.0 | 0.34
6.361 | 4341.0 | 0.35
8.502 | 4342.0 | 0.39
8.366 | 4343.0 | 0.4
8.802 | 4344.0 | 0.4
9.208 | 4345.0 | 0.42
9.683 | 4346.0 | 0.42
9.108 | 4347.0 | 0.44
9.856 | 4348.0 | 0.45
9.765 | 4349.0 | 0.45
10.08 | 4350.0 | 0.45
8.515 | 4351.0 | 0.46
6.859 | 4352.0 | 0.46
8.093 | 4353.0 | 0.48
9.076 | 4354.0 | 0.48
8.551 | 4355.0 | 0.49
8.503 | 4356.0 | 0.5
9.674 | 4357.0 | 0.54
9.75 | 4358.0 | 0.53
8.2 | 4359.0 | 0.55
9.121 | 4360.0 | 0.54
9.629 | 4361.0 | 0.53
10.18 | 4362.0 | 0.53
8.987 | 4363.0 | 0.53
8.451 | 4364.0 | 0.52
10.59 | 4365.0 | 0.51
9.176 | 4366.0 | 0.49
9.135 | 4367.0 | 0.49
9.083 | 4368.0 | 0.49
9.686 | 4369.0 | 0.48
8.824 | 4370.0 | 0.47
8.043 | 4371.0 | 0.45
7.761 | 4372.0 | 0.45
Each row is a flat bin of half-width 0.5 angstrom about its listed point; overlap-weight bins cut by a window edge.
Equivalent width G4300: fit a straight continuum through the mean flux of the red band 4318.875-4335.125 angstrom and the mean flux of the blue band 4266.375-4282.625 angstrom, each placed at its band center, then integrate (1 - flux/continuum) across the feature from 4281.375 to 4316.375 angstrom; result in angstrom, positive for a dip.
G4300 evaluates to 5.9 angstrom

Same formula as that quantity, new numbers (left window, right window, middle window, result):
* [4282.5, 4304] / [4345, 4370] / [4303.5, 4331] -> 1.1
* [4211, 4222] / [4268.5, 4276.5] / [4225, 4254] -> 0.8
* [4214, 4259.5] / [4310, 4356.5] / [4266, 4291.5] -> 2.1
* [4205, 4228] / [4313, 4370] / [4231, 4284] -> 2.9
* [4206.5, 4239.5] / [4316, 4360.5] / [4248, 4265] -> 1.1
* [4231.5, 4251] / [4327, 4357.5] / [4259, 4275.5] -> 1.6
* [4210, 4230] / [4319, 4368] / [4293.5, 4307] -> 3.8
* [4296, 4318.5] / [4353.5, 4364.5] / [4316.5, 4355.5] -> -3.9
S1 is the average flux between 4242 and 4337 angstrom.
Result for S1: 7.7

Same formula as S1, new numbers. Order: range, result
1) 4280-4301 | 7.29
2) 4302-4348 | 7.86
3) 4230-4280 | 8.01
